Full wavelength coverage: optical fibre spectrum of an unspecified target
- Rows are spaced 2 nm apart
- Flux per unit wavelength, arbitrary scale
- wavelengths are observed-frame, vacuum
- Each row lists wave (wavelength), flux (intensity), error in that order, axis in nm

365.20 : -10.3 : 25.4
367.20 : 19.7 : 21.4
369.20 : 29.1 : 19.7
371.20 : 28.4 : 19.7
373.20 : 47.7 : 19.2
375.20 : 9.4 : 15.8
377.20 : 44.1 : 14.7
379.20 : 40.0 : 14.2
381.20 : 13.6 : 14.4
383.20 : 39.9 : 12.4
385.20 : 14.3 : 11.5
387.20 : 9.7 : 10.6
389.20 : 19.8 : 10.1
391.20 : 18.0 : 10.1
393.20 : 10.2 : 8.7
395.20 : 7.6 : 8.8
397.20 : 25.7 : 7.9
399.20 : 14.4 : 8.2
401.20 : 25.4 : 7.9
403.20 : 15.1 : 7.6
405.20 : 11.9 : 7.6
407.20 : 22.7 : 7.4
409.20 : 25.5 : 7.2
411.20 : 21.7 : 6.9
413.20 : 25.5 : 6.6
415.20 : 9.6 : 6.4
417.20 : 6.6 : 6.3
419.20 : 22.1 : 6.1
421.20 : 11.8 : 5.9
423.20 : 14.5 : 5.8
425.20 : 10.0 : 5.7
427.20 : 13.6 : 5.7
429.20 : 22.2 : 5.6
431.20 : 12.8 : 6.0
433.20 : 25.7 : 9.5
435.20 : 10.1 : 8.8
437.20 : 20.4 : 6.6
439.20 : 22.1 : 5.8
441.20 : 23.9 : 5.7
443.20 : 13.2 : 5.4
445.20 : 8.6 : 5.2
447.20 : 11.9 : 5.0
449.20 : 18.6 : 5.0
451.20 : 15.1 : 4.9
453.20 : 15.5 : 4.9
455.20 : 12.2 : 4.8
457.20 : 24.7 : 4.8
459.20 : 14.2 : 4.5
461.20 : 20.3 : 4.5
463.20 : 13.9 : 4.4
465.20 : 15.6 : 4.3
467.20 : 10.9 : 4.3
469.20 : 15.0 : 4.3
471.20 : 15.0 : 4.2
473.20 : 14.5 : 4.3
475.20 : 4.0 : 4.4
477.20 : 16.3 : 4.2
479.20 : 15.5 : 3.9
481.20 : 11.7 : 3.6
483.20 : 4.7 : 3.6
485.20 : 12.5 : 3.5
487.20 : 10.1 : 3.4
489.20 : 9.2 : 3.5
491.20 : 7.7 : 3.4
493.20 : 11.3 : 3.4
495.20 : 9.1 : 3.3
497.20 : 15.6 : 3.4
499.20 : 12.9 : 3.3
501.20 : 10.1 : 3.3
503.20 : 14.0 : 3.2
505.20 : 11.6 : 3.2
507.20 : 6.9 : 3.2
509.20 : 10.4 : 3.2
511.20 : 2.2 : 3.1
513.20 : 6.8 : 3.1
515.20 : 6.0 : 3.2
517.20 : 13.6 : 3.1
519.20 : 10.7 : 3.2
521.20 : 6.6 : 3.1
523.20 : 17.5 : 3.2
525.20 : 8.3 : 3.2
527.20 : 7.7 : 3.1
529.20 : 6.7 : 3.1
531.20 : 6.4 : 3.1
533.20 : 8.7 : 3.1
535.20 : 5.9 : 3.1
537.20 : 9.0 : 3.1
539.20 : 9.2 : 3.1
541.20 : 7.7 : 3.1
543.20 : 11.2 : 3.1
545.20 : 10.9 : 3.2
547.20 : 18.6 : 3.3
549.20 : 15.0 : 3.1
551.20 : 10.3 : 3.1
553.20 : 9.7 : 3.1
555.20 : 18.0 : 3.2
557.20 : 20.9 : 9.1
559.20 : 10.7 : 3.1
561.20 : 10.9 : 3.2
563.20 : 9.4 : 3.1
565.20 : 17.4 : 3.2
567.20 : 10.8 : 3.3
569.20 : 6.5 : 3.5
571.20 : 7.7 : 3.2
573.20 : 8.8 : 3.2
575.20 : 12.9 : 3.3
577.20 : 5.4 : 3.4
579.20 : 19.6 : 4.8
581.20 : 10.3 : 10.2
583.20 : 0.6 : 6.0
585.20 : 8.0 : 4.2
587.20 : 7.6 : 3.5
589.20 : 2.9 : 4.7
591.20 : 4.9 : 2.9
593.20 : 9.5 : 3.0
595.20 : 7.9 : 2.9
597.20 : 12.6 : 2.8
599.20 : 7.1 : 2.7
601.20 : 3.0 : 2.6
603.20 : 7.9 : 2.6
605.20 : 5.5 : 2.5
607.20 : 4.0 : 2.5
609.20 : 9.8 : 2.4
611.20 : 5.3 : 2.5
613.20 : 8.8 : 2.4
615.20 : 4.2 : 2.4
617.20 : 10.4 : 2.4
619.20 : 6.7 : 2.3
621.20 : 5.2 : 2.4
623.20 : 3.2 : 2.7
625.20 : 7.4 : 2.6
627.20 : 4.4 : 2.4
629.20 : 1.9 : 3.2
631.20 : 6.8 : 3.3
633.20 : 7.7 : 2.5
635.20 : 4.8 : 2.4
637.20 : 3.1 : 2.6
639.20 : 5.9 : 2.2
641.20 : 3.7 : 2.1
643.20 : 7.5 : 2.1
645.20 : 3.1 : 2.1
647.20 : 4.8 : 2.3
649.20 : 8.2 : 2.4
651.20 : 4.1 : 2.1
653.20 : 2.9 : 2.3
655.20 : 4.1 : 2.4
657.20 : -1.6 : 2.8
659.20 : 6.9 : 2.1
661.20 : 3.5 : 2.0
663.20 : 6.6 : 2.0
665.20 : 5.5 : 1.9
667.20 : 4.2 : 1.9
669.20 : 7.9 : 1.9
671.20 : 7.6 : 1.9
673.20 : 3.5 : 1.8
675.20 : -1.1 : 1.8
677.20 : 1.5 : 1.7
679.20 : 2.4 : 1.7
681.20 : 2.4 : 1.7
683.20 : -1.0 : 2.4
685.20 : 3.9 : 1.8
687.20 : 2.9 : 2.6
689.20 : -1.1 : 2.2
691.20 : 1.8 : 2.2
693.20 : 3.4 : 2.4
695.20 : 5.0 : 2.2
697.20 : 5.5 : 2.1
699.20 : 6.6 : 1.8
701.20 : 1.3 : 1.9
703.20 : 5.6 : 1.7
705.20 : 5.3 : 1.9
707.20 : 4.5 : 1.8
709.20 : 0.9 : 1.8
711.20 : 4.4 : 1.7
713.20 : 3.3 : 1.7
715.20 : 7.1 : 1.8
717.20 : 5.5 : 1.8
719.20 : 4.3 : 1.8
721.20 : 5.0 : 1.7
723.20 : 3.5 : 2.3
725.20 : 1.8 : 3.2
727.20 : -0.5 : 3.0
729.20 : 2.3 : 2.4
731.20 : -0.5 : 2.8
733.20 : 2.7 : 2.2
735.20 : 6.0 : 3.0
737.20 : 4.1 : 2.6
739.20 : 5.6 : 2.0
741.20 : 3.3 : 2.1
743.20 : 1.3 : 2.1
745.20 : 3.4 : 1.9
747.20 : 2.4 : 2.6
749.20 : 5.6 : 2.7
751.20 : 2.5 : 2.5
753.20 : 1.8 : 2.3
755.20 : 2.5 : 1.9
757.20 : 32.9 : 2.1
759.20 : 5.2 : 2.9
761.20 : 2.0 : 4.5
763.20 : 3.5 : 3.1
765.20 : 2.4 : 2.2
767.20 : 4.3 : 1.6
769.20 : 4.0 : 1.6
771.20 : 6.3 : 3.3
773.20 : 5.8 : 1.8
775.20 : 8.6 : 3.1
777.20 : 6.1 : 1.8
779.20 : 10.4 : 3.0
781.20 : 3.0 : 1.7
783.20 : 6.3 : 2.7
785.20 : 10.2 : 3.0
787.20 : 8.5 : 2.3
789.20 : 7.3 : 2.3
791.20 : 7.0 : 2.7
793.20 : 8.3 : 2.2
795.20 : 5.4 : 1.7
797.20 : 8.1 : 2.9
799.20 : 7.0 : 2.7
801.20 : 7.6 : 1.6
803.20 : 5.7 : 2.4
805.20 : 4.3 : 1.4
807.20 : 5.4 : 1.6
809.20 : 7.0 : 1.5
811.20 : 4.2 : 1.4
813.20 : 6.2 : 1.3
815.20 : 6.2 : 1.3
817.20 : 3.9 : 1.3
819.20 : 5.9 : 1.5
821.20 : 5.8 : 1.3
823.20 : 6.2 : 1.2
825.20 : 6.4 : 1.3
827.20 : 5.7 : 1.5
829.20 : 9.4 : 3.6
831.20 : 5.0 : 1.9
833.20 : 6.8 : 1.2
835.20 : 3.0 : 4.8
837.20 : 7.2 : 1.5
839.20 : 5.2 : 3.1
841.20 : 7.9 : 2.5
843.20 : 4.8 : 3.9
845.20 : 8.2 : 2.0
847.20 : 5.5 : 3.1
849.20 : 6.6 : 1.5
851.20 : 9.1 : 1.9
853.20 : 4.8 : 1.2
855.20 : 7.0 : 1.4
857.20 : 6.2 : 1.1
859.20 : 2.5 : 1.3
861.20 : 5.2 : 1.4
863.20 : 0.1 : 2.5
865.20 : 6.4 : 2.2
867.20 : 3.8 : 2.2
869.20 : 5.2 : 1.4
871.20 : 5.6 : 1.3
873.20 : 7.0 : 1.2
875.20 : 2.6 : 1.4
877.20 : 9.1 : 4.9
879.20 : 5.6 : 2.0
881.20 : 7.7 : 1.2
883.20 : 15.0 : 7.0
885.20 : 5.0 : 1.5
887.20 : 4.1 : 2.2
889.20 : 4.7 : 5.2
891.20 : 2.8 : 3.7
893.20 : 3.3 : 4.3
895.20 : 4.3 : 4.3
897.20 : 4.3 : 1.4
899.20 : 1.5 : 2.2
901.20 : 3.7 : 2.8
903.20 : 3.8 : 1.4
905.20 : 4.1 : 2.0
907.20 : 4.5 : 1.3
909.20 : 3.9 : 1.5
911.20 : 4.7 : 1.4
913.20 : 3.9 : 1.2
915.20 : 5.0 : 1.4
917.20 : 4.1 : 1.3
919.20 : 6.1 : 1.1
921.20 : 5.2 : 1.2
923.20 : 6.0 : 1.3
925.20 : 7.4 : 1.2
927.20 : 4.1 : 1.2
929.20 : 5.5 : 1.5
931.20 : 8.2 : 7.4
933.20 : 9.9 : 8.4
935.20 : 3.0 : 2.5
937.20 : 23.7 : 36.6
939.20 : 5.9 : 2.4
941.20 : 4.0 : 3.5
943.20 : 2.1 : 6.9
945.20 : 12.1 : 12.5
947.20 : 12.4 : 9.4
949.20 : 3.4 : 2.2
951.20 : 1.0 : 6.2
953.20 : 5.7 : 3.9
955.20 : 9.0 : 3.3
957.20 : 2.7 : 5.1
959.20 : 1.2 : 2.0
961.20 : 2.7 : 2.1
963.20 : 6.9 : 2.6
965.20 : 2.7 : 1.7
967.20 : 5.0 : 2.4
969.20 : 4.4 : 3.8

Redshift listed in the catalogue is 1.032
